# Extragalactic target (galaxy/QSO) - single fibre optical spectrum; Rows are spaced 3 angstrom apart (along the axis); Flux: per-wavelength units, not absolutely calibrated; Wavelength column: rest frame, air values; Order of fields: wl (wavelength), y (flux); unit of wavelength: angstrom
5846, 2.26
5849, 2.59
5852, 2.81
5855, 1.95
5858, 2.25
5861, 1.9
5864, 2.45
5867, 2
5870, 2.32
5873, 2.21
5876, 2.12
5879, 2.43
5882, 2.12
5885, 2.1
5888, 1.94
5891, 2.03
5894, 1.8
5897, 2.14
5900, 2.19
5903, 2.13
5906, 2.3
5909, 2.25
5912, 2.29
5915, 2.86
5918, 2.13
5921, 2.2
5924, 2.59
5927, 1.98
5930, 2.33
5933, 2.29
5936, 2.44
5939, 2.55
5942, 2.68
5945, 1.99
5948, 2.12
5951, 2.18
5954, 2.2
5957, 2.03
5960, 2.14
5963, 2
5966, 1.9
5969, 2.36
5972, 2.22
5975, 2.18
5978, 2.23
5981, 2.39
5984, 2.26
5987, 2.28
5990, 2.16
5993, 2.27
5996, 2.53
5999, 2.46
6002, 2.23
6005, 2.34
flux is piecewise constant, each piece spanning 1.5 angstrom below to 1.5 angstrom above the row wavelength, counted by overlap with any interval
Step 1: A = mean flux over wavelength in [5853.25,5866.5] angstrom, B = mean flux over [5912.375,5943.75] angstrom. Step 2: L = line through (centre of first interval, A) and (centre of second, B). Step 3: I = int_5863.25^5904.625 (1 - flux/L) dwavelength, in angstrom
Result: 1.7 angstrom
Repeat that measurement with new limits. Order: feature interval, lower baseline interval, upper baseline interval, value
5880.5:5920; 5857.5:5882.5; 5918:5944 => 1.83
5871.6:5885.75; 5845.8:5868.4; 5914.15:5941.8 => 0.66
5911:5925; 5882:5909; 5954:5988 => -1.95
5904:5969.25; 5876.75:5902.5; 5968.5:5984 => -2.19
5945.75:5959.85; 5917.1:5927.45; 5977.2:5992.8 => 0.84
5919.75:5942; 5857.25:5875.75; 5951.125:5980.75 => -2.08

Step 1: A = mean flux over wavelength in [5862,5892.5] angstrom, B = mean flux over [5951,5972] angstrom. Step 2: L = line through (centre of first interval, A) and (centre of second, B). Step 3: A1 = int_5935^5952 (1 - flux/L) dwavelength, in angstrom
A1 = -1.6 angstrom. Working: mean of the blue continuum 2.17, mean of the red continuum 2.12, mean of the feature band 2.33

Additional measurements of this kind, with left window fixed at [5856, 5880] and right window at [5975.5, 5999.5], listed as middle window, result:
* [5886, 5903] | 1.5 angstrom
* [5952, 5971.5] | 1.5 angstrom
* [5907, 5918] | -0.8 angstrom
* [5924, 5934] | 0.0 angstrom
